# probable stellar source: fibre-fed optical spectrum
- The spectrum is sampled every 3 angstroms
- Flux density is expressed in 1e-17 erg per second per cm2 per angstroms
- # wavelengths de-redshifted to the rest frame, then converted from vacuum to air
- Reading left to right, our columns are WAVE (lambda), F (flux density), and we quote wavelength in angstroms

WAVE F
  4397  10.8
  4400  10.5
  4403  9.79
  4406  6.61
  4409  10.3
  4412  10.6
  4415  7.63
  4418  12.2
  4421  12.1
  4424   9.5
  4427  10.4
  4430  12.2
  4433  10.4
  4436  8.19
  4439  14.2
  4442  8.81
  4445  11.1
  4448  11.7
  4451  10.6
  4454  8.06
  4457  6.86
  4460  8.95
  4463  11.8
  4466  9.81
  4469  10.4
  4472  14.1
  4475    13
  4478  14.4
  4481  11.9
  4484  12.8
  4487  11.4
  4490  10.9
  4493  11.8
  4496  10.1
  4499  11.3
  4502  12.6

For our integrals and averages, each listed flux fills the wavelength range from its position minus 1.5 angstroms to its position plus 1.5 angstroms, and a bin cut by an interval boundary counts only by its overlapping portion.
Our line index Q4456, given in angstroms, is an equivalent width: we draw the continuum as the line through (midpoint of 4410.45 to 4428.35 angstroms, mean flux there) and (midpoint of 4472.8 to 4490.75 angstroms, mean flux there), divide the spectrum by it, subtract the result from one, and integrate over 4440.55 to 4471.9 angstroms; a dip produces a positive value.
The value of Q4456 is 4.46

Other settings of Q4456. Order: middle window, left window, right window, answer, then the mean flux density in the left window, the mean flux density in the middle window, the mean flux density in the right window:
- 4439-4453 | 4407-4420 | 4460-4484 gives 0.4 angstroms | 10.1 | 10.9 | 12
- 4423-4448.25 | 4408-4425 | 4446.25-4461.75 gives -2.2 angstroms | 10.4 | 10.7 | 9.31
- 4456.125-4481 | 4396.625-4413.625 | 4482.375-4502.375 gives -0.7 angstroms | 9.68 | 11.3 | 11.5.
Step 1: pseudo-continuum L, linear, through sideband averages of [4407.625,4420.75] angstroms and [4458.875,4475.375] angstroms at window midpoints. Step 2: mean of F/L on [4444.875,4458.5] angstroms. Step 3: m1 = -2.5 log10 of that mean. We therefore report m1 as 0.16 mag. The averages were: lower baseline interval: 10.4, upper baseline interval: 11.3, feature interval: 9.52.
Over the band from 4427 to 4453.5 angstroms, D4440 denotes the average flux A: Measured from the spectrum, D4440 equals 10.8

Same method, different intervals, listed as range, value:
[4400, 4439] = 10.2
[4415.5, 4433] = 11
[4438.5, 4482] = 11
